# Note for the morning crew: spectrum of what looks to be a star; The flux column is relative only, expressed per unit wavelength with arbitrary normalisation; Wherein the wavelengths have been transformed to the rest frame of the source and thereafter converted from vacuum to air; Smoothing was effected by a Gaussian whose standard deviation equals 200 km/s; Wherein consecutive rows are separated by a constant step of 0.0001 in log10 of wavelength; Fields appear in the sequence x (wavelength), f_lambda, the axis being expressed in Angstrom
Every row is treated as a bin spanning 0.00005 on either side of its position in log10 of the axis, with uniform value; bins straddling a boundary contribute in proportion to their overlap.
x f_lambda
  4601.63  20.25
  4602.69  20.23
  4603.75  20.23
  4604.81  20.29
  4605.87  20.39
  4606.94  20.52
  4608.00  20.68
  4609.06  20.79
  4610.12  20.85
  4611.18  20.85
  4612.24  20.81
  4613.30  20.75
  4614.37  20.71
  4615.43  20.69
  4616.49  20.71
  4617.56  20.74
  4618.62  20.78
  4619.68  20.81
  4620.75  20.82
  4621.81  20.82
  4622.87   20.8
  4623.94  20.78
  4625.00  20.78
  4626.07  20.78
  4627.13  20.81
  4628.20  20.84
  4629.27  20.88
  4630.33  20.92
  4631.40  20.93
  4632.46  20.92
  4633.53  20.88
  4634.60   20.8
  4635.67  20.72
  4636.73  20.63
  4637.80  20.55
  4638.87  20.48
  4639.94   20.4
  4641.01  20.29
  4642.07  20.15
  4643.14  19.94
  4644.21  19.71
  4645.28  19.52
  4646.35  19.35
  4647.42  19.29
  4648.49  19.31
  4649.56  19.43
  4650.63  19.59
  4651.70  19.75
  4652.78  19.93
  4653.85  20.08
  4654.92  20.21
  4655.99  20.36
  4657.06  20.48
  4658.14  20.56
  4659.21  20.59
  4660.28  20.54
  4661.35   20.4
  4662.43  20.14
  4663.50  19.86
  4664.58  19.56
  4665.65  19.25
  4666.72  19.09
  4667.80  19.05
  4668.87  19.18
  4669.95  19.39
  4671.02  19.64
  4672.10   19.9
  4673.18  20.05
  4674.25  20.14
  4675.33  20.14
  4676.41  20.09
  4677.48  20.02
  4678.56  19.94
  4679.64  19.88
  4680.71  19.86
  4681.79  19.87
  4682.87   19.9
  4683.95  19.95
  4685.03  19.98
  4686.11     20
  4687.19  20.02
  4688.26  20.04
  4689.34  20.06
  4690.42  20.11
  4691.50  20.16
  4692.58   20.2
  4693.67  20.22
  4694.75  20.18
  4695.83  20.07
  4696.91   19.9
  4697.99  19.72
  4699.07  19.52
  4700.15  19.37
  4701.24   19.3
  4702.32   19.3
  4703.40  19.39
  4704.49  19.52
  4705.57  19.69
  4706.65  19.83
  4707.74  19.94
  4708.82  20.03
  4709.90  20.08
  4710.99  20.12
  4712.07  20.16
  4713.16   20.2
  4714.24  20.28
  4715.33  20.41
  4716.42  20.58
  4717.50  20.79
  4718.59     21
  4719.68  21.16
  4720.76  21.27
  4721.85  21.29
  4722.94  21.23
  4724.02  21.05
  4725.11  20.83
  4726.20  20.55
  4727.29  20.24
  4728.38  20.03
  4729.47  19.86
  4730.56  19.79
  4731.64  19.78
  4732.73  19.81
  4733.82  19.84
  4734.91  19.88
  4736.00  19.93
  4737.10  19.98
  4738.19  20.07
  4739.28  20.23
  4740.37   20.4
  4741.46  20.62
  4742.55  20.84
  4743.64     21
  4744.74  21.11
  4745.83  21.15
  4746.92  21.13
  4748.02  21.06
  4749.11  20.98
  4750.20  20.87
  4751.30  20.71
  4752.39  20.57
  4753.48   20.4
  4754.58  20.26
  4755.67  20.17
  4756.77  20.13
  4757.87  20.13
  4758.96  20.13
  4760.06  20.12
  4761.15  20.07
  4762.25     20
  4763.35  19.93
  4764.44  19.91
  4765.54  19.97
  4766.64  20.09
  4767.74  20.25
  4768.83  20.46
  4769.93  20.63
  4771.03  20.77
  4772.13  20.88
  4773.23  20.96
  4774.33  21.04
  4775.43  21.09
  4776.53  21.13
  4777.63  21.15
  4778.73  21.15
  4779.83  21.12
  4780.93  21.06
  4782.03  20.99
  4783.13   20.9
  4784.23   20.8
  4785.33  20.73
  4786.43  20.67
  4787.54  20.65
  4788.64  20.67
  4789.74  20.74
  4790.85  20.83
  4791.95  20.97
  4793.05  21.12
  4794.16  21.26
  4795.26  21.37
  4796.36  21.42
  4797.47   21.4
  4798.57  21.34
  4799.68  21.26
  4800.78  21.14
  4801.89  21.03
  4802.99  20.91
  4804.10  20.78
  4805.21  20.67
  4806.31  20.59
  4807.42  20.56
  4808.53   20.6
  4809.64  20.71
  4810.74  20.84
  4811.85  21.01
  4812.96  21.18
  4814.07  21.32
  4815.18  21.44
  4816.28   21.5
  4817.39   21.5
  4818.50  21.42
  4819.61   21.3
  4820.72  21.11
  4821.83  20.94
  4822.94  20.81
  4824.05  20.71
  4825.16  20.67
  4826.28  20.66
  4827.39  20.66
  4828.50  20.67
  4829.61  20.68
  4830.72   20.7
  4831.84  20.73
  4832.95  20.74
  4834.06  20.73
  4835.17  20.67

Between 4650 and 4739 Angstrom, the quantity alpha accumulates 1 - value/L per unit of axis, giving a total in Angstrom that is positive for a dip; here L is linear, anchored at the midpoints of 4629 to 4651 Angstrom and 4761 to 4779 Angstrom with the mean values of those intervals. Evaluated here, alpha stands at 1.4 Angstrom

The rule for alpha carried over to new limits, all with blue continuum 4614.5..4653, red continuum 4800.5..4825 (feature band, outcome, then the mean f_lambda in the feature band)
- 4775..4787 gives 0.0 Angstrom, 21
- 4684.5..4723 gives 1.0 Angstrom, 20.1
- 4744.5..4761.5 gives 0.2 Angstrom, 20.6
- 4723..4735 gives 0.3 Angstrom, 20.2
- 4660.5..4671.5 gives 0.5 Angstrom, 19.6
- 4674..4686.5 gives 0.4 Angstrom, 20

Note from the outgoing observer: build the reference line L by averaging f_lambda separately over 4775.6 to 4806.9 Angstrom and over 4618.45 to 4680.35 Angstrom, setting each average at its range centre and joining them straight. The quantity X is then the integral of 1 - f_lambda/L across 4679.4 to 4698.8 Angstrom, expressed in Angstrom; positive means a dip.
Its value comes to 0.4 Angstrom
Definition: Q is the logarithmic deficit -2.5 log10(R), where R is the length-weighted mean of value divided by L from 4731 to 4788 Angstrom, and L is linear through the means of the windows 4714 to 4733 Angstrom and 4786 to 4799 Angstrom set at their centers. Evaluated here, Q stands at 0.015 mag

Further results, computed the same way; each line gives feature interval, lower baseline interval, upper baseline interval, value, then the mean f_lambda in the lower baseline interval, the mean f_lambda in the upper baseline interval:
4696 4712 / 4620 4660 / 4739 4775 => 0.04 mag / 20.4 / 20.5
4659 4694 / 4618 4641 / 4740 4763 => 0.04 mag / 20.8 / 20.6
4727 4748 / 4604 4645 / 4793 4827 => 0.03 mag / 20.6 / 21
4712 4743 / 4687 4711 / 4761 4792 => -0.01 mag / 19.9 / 20.7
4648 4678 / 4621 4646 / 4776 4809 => 0.04 mag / 20.6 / 21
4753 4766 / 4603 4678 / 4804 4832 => 0.03 mag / 20.3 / 20.9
